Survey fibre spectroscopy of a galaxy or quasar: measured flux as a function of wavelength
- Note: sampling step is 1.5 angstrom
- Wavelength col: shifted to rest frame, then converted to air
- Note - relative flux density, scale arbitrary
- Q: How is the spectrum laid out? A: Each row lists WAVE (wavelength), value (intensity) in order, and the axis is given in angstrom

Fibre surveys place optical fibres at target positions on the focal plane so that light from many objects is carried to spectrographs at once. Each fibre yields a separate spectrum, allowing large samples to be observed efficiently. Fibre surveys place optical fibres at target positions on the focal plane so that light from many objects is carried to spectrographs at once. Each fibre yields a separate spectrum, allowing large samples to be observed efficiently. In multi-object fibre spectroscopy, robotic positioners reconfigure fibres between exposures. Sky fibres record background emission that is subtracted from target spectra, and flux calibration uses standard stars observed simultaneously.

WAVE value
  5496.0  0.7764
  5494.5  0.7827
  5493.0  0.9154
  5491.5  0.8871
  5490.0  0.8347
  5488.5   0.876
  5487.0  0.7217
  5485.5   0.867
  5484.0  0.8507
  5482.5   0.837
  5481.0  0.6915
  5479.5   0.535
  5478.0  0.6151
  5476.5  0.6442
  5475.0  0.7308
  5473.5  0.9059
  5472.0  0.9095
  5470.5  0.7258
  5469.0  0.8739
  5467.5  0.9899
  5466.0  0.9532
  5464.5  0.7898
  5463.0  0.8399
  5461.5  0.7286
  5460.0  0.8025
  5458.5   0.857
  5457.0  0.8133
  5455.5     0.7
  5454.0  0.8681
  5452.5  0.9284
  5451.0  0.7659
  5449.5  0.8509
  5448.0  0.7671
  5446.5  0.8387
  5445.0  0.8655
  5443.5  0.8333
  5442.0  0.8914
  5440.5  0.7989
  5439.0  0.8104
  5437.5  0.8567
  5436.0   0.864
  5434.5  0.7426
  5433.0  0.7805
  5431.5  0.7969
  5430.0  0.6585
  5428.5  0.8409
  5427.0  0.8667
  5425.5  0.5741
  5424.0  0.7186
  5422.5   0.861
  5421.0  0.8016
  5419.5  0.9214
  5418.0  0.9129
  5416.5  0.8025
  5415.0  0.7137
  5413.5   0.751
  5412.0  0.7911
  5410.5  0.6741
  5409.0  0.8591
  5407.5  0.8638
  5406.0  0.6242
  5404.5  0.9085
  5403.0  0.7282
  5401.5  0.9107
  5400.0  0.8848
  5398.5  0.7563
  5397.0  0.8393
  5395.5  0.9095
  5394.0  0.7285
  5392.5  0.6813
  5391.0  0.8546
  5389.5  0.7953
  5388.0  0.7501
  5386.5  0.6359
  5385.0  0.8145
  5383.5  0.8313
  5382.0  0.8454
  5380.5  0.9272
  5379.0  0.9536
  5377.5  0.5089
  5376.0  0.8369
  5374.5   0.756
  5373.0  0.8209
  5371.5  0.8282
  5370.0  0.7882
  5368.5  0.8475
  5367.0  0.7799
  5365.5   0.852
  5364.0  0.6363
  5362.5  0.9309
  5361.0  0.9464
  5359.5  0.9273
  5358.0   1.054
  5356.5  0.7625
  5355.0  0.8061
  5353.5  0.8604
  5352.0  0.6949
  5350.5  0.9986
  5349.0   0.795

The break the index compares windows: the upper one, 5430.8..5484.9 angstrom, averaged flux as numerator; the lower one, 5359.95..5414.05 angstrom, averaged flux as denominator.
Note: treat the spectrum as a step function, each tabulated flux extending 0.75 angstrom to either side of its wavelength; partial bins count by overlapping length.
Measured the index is 1.01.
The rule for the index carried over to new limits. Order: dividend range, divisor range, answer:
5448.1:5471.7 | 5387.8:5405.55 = 1.03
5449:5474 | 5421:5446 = 1.05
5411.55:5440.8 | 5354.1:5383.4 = 0.95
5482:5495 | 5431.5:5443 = 1.03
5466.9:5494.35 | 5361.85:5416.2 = 1.01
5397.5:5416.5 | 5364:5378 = 1.02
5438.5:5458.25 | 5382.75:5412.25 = 1.04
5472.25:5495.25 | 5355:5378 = 0.95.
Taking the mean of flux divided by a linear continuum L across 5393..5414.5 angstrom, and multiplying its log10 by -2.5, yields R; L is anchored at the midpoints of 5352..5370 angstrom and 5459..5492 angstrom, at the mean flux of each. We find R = 0.04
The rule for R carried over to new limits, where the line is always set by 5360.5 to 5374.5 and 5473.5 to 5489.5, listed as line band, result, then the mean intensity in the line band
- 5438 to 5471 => -0.094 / 0.832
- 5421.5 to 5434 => 0.026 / 0.763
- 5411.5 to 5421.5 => -0.036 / 0.814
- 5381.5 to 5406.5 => 0.010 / 0.795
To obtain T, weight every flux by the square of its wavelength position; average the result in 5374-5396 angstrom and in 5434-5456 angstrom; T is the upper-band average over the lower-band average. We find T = 1.07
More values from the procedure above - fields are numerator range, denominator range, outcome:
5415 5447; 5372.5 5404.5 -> 1.03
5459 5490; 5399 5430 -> 1.02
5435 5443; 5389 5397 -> 1.07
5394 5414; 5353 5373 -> 0.97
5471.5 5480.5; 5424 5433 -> 0.98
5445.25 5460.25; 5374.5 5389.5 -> 1.07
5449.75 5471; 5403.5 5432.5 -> 1.08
